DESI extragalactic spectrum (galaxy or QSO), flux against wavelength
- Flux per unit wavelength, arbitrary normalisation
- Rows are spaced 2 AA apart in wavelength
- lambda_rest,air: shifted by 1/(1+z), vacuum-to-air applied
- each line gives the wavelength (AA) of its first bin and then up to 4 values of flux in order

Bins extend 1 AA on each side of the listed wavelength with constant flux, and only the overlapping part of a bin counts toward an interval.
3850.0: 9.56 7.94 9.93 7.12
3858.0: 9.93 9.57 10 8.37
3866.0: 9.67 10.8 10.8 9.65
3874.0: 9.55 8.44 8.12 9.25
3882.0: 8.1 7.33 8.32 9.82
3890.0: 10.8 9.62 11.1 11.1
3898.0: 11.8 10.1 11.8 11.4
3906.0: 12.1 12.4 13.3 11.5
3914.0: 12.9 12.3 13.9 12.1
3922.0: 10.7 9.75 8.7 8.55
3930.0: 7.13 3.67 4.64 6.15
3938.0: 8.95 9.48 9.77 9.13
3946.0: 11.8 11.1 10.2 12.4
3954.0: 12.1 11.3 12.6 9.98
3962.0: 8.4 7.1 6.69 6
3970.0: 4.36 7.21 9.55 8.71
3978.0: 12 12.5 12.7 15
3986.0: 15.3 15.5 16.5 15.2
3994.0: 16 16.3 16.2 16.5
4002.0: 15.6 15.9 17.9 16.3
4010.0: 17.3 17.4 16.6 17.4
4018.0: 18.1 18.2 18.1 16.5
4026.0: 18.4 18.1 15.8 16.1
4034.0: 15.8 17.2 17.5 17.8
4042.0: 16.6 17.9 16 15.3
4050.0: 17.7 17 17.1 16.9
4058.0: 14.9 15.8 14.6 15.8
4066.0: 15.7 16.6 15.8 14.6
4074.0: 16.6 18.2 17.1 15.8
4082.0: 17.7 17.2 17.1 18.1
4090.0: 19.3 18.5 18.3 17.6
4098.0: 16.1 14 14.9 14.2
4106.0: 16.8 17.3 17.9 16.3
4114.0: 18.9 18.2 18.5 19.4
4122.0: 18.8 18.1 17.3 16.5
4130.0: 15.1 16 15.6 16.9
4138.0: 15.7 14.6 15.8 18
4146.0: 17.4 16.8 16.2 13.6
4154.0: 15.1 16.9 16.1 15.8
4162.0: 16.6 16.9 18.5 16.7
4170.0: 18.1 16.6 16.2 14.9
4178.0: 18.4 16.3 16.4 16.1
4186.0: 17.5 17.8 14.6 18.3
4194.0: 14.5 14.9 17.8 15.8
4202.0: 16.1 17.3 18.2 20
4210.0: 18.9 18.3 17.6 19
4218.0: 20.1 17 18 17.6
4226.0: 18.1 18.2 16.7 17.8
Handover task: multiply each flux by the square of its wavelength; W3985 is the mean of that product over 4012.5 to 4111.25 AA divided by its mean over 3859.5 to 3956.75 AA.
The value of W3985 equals 1.81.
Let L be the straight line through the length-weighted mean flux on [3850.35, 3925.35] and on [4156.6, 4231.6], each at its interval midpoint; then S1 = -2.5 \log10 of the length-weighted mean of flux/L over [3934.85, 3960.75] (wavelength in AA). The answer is 0.129 mag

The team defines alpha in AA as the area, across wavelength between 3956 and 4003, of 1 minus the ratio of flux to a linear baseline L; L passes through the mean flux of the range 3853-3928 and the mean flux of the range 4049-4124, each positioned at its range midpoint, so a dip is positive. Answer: 5.00 AA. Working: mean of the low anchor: 10.3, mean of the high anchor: 16.9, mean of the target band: 12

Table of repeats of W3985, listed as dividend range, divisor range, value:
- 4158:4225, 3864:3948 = 1.99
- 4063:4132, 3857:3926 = 1.80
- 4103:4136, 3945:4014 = 1.45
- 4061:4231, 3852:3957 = 1.92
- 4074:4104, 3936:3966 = 1.81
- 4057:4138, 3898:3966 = 1.79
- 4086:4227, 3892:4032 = 1.51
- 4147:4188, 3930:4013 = 1.55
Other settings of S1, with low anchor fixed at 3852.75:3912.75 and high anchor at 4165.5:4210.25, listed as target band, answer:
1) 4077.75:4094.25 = -0.21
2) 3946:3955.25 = 0.01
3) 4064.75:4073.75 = -0.11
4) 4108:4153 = -0.09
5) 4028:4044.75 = -0.24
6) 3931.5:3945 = 0.44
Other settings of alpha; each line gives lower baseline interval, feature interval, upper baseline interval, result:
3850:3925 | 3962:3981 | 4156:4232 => 6.2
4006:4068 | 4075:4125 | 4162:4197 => -1.9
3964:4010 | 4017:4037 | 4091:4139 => -4.2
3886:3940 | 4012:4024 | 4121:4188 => -4.3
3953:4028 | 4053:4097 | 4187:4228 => -4.5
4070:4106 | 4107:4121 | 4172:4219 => -1.0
